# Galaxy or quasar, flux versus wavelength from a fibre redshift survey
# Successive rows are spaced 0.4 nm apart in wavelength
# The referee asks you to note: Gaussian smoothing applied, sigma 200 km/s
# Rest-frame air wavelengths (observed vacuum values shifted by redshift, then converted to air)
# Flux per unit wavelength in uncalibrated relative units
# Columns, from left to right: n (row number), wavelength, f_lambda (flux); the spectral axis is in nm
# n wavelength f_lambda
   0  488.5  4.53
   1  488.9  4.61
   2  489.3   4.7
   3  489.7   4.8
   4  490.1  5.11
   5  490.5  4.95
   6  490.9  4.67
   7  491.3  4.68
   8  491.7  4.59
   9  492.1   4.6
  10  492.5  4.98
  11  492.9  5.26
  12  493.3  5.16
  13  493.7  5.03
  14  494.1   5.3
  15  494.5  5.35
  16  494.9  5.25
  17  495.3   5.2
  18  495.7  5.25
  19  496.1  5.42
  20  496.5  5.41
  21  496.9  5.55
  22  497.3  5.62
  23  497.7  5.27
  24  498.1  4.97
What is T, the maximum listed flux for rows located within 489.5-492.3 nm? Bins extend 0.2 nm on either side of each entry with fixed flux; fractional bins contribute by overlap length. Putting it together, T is 5.11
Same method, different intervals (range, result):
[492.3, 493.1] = 5.26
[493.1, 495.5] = 5.35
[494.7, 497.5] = 5.62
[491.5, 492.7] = 4.98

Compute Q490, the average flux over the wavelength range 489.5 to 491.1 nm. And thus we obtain 4.88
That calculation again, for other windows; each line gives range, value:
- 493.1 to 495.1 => 5.22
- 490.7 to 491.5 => 4.67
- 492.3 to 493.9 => 5.11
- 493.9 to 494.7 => 5.33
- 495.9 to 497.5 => 5.5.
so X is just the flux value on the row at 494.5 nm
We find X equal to 5.35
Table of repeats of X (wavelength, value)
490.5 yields 4.95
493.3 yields 5.16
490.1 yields 5.11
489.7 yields 4.8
